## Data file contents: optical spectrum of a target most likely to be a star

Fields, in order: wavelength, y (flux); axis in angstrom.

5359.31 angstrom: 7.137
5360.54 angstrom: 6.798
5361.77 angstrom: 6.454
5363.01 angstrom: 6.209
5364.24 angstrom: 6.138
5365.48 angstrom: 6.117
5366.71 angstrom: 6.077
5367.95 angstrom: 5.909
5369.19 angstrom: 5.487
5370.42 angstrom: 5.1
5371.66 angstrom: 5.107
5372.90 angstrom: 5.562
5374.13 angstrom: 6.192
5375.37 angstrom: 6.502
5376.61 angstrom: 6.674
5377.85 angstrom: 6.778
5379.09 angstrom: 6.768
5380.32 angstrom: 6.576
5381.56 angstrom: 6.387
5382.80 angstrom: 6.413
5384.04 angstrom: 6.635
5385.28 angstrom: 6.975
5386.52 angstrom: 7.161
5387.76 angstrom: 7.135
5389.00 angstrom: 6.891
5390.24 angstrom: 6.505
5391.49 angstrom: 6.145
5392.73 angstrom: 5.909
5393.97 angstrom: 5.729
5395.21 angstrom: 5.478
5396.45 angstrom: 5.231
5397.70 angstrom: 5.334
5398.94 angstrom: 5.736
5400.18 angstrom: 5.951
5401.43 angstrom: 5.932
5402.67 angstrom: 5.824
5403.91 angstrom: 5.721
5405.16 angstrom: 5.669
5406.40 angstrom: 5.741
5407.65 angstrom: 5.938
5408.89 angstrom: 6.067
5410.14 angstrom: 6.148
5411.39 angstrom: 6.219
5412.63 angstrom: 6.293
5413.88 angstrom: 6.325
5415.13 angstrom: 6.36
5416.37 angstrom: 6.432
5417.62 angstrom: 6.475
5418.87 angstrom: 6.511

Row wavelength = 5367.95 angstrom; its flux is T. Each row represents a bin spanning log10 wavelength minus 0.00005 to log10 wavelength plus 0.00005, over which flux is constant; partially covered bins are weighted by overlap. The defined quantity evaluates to 5.909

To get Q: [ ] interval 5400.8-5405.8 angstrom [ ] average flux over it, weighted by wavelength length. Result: 5.79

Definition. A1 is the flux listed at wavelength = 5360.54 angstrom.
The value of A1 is 6.798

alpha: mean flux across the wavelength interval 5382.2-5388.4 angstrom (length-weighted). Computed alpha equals 6.87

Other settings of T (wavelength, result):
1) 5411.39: 6.219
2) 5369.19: 5.487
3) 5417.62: 6.475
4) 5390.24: 6.505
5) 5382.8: 6.413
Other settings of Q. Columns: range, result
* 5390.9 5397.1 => 5.7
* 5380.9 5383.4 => 6.4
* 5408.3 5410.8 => 6.09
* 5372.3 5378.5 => 6.35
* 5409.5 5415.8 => 6.27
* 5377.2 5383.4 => 6.59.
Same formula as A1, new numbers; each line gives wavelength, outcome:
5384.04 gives 6.635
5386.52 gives 7.161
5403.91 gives 5.721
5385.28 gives 6.975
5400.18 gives 5.951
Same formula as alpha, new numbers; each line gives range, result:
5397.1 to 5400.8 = 5.69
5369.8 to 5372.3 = 5.11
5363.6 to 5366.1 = 6.14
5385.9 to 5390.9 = 6.91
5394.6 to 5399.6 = 5.45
